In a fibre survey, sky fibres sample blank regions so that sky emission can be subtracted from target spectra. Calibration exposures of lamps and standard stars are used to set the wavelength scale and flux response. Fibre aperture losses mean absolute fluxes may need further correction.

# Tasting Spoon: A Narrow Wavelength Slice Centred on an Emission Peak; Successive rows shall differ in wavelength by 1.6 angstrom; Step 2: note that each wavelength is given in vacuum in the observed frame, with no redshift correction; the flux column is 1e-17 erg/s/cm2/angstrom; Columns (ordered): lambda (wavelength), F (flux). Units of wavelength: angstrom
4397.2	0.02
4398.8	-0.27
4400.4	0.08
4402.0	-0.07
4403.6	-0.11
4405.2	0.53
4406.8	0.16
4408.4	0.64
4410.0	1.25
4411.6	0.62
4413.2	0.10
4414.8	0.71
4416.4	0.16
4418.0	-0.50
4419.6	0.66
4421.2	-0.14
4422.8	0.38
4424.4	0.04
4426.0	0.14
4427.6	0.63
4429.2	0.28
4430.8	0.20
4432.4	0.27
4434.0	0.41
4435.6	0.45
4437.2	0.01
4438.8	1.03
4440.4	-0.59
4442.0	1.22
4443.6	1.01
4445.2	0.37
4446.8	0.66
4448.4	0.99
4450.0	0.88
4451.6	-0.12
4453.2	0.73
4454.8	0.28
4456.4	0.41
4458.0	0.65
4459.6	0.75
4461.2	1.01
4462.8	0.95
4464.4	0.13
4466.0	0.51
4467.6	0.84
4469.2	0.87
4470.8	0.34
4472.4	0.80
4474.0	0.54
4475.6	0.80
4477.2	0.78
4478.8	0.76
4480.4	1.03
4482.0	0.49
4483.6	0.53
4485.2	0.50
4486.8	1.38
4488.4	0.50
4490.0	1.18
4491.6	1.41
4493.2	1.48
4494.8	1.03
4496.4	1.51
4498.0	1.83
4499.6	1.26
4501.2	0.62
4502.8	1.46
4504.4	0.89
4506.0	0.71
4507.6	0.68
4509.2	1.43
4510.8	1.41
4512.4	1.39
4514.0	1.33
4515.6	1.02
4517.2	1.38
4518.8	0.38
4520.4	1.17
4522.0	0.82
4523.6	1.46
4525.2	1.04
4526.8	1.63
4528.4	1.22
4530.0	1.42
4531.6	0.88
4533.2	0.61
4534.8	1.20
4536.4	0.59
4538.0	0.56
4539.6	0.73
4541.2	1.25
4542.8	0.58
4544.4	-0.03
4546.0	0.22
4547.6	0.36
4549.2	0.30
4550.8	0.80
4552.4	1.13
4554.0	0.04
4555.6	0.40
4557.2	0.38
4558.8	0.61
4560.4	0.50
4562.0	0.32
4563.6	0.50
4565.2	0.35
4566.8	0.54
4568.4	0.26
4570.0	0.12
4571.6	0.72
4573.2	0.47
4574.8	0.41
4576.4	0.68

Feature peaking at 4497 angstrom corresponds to C IV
